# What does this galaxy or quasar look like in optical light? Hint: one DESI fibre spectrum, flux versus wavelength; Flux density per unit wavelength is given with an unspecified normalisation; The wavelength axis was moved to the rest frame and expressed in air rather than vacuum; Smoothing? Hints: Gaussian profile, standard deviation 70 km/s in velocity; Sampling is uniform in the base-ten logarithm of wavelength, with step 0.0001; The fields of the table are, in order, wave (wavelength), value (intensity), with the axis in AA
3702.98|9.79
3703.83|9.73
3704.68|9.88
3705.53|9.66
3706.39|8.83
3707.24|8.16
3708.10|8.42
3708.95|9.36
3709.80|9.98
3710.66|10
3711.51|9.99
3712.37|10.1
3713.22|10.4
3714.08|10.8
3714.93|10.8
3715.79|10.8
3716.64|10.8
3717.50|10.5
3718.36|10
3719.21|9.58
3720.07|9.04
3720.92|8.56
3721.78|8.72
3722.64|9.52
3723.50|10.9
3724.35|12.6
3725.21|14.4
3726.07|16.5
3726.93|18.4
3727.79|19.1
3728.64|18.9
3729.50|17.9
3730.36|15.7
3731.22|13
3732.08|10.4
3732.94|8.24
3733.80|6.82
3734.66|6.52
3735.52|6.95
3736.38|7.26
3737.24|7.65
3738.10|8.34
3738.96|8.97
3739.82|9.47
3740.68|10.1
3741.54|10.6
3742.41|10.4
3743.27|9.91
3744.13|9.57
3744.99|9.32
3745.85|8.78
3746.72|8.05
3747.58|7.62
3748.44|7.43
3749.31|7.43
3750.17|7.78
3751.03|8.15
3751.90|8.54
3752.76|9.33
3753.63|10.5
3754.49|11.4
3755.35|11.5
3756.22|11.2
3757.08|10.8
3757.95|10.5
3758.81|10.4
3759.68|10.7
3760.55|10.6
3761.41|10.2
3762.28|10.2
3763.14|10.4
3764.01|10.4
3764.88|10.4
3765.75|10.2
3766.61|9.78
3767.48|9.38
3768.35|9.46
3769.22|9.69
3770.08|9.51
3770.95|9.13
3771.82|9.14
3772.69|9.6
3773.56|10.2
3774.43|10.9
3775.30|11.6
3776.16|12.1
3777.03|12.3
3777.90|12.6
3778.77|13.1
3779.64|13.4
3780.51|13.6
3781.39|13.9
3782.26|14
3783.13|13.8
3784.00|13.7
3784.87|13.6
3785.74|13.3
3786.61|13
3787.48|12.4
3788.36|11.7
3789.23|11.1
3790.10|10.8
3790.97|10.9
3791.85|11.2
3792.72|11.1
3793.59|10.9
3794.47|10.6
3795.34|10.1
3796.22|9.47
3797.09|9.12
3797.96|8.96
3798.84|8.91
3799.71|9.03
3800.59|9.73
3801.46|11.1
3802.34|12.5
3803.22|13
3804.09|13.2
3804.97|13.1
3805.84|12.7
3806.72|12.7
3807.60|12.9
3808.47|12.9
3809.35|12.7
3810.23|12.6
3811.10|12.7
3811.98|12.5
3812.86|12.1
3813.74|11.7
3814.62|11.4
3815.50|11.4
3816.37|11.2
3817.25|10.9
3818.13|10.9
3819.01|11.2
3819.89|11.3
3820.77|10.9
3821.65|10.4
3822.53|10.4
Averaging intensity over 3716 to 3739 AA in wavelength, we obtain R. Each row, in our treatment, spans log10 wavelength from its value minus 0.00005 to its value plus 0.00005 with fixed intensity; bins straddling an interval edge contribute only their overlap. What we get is 11.3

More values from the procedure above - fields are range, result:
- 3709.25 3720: 10.3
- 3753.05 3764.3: 10.7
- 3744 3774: 9.64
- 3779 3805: 11.7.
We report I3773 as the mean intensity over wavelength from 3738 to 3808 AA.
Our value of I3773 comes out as 10.7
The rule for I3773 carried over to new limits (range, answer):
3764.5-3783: 11.2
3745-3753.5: 8.26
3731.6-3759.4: 9.08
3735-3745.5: 9.03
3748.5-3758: 9.62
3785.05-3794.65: 11.6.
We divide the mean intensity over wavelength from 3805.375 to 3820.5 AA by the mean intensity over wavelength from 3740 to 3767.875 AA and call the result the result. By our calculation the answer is 1.23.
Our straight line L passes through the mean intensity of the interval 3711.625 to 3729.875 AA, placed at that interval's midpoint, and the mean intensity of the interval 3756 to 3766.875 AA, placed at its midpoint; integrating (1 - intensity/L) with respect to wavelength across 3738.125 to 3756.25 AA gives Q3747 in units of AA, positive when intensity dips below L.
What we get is 2.9 AA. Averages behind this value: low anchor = 12.2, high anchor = 10.4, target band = 9.27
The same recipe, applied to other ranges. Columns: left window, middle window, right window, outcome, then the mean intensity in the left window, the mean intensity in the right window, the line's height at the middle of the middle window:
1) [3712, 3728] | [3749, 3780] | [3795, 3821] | 3.09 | 11.6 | 11.4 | 11.5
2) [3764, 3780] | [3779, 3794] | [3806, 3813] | -1.43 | 10.7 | 12.7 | 11.4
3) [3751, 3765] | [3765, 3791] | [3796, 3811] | -1.70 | 10.4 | 11.5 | 10.9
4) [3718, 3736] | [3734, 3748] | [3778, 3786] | 4.18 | 12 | 13.6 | 12.4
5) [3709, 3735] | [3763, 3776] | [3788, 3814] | 1.66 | 11.6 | 11.4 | 11.5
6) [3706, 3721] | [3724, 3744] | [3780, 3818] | -2.64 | 9.82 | 11.8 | 10.3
